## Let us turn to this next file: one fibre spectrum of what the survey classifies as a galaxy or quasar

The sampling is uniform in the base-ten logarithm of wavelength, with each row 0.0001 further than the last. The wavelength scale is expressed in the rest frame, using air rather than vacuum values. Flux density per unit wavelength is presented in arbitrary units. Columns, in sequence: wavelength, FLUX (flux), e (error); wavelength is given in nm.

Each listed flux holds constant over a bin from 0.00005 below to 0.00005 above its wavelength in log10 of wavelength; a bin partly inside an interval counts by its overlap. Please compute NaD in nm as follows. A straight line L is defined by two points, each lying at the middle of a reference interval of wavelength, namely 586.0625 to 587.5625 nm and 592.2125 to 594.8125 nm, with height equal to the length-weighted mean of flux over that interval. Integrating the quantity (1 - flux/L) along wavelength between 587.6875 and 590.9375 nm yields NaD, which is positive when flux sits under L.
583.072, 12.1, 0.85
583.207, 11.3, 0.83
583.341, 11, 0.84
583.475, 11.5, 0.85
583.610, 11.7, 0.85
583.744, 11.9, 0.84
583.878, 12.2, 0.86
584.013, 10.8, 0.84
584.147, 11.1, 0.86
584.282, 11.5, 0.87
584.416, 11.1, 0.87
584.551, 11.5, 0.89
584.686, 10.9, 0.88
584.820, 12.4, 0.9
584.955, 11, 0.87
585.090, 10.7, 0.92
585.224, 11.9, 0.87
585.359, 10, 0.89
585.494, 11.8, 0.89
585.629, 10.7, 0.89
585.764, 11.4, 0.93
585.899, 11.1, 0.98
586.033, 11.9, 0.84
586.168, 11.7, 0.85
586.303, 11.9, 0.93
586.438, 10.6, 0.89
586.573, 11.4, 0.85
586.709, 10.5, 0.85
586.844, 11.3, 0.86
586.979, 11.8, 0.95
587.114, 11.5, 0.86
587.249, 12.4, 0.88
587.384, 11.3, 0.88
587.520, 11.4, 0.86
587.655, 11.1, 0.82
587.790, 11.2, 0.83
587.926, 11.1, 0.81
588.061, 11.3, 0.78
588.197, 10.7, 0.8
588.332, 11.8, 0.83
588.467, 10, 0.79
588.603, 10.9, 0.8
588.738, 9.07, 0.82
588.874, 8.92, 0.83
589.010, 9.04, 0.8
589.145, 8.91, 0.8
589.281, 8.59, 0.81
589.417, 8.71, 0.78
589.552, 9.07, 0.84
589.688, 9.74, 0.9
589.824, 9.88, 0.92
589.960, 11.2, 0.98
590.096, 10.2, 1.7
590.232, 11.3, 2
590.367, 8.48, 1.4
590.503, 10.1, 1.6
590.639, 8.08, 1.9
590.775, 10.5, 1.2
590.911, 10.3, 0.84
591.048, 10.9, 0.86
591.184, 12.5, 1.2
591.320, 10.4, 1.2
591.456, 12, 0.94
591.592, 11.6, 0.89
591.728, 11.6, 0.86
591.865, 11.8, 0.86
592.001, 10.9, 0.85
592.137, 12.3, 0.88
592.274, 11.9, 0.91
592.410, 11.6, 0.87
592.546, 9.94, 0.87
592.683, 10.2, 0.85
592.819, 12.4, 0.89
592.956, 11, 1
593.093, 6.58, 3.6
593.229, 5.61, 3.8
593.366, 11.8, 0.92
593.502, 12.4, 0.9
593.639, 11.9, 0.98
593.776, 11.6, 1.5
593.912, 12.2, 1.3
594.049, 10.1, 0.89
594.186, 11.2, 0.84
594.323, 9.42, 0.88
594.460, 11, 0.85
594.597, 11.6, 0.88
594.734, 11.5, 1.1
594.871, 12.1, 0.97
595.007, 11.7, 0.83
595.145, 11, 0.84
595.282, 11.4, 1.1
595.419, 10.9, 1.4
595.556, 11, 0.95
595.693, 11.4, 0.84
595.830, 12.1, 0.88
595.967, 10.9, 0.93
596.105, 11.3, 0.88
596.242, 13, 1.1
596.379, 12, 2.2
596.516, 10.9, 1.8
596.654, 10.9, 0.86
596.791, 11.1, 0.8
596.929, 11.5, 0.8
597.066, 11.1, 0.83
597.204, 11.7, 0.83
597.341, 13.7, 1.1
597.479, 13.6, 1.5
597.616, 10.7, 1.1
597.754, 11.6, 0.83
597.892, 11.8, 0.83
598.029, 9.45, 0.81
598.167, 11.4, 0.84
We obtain 0.35 nm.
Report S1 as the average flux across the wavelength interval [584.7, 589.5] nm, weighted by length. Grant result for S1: 10.9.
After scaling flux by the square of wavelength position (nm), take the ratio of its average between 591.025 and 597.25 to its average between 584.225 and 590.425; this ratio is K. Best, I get 1.06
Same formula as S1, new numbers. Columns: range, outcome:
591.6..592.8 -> 11.3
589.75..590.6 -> 10.1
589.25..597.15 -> 10.8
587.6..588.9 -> 10.7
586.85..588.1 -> 11.5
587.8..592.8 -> 10.5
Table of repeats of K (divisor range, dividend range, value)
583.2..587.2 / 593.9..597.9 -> 1.05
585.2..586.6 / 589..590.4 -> 0.86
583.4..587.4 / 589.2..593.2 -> 0.93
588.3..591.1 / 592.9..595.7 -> 1.13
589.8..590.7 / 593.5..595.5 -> 1.16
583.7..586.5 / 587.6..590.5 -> 0.90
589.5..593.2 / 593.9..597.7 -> 1.10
